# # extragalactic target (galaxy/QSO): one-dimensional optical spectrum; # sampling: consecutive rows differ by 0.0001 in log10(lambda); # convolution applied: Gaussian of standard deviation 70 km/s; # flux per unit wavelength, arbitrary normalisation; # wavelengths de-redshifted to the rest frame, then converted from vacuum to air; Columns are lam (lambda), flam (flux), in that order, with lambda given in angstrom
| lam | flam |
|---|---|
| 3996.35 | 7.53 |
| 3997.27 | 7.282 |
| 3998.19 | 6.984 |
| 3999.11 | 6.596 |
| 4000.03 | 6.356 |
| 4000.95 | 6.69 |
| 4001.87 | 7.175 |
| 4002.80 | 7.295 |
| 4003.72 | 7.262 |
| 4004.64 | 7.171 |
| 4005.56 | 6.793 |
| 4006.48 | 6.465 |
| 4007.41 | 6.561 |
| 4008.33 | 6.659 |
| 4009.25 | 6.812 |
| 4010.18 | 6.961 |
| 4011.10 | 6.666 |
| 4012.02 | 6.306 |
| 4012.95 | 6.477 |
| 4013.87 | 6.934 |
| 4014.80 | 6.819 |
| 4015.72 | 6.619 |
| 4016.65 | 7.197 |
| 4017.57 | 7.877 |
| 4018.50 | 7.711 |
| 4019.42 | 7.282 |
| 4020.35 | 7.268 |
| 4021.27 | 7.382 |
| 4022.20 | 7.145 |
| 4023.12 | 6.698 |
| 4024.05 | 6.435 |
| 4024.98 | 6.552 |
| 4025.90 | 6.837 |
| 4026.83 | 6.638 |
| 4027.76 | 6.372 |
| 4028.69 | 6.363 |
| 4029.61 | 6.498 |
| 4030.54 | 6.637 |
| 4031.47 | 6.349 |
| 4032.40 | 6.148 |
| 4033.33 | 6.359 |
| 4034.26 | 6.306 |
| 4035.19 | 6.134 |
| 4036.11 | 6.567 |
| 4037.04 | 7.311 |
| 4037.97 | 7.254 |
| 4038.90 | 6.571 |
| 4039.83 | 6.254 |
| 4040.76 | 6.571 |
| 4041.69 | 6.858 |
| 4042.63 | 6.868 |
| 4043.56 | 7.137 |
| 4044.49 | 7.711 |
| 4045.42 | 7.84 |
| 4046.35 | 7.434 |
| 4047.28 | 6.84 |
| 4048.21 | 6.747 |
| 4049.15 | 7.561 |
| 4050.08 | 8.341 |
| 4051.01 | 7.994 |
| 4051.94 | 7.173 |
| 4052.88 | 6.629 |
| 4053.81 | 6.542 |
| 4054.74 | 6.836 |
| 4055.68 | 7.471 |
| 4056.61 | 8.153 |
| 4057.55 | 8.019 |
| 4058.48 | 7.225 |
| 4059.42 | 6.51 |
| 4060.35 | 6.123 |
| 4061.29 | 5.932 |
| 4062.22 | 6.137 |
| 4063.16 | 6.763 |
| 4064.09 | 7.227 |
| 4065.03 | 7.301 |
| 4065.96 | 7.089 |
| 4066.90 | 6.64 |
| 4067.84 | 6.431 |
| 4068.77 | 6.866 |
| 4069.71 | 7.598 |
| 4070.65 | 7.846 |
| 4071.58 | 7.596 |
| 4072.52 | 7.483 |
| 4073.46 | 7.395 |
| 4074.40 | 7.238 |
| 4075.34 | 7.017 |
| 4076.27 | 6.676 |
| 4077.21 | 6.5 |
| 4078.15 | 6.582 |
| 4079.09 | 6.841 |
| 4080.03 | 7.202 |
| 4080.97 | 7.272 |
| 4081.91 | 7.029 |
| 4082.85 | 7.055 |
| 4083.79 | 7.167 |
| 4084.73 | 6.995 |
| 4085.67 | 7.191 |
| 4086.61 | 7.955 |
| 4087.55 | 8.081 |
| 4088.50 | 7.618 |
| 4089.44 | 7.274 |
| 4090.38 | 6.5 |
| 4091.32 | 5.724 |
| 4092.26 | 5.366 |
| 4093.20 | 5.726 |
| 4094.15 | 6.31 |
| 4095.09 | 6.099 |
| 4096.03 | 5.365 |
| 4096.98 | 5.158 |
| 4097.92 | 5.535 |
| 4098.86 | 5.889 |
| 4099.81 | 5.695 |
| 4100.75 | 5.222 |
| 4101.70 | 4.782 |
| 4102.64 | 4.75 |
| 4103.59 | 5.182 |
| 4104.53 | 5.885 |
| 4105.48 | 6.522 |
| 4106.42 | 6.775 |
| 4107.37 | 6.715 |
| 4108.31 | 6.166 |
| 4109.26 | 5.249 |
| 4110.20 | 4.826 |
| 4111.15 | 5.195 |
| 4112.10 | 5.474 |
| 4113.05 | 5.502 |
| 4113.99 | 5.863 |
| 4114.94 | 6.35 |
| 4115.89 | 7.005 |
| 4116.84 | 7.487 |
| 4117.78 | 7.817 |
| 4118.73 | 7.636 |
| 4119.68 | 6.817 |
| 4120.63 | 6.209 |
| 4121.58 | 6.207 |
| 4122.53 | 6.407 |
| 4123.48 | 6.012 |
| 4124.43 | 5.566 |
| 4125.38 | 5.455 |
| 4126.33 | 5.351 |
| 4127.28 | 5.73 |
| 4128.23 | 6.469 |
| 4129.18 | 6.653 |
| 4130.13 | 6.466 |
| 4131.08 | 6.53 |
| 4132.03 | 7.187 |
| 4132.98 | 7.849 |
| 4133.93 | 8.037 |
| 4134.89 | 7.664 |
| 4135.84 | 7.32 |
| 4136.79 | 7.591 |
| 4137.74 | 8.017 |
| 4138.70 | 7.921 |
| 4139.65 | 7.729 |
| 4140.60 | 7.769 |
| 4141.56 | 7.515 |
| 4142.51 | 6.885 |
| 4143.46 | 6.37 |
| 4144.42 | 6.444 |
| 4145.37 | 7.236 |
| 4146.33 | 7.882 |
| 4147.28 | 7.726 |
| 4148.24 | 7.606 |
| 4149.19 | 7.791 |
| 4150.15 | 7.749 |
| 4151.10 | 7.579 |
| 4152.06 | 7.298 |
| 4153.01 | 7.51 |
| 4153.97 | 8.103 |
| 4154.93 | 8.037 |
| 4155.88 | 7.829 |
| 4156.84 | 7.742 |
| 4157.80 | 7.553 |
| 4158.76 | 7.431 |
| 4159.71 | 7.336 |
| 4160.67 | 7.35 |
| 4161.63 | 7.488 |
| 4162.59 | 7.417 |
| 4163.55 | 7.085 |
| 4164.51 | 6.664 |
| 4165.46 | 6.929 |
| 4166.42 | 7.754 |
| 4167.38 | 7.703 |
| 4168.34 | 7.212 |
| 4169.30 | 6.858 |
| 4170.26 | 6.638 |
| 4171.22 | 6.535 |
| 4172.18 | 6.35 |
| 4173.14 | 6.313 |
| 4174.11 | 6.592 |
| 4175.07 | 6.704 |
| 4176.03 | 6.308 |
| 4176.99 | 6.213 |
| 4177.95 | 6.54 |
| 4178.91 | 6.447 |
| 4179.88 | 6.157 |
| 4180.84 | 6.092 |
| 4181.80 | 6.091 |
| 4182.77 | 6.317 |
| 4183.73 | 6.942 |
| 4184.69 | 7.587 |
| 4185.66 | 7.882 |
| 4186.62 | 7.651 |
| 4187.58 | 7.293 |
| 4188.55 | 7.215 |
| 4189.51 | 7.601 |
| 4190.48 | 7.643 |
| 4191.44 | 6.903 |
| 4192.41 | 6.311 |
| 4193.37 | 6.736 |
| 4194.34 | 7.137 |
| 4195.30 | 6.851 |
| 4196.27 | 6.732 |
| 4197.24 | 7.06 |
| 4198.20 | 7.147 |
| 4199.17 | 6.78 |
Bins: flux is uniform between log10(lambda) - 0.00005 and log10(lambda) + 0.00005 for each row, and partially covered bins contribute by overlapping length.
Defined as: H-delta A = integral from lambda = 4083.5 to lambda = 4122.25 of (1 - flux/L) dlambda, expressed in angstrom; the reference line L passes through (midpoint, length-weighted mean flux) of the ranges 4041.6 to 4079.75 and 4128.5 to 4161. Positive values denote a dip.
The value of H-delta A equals 5.6 angstrom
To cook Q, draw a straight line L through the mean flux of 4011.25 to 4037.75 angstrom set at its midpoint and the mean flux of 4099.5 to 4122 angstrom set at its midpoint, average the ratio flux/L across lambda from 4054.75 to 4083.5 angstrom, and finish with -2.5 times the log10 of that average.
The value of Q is -0.10 mag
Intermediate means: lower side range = 6.76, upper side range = 6.06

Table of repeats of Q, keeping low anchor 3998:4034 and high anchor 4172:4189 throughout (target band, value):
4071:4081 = -0.05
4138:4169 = -0.11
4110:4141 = 0.01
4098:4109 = 0.17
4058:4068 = 0.01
